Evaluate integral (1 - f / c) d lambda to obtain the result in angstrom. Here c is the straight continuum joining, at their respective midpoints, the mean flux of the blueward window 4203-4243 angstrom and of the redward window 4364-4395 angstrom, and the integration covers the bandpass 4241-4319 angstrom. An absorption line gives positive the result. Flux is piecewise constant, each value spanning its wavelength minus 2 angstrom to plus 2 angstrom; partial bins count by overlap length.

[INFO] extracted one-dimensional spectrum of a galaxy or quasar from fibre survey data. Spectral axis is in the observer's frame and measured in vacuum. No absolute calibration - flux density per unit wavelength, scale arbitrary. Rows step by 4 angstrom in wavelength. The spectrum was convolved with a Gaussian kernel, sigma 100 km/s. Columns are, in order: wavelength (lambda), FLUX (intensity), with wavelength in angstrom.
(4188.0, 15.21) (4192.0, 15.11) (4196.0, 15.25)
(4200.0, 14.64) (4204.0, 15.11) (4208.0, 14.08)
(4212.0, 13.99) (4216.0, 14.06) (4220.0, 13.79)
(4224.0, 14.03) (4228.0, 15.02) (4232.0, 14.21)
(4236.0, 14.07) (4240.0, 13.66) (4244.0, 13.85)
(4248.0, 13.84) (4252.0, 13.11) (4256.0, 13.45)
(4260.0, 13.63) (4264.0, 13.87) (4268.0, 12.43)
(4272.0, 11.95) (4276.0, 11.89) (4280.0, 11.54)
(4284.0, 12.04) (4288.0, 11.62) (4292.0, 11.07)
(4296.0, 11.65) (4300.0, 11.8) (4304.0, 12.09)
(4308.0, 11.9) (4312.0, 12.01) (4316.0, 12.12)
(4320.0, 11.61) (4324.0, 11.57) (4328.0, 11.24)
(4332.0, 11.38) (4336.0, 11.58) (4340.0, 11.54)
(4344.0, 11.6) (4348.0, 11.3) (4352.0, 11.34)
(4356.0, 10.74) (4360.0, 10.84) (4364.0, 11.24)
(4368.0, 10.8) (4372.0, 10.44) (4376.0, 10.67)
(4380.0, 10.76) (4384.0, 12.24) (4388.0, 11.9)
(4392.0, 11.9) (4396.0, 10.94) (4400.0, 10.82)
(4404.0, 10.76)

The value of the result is 4.1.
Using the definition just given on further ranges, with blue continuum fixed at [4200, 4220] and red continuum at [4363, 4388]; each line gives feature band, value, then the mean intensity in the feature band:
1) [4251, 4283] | 1.20 angstrom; 12.7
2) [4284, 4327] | 2.39 angstrom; 11.7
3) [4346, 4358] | 0.43 angstrom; 11.1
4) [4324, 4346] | 0.73 angstrom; 11.5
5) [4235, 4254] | -0.09 angstrom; 13.7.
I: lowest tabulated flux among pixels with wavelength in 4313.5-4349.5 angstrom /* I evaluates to 11.24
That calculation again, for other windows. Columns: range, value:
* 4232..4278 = 11.89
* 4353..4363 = 10.74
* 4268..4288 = 11.54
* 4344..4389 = 10.44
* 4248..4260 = 13.11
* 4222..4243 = 13.66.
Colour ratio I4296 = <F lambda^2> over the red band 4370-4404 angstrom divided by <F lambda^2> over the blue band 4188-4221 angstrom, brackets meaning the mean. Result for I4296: 0.84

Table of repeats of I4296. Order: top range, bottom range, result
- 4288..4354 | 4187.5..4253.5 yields 0.85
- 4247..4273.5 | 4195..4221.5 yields 0.94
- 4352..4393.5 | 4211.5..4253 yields 0.85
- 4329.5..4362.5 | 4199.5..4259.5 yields 0.85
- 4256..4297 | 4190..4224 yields 0.87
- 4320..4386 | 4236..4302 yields 0.92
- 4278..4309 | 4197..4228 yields 0.85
